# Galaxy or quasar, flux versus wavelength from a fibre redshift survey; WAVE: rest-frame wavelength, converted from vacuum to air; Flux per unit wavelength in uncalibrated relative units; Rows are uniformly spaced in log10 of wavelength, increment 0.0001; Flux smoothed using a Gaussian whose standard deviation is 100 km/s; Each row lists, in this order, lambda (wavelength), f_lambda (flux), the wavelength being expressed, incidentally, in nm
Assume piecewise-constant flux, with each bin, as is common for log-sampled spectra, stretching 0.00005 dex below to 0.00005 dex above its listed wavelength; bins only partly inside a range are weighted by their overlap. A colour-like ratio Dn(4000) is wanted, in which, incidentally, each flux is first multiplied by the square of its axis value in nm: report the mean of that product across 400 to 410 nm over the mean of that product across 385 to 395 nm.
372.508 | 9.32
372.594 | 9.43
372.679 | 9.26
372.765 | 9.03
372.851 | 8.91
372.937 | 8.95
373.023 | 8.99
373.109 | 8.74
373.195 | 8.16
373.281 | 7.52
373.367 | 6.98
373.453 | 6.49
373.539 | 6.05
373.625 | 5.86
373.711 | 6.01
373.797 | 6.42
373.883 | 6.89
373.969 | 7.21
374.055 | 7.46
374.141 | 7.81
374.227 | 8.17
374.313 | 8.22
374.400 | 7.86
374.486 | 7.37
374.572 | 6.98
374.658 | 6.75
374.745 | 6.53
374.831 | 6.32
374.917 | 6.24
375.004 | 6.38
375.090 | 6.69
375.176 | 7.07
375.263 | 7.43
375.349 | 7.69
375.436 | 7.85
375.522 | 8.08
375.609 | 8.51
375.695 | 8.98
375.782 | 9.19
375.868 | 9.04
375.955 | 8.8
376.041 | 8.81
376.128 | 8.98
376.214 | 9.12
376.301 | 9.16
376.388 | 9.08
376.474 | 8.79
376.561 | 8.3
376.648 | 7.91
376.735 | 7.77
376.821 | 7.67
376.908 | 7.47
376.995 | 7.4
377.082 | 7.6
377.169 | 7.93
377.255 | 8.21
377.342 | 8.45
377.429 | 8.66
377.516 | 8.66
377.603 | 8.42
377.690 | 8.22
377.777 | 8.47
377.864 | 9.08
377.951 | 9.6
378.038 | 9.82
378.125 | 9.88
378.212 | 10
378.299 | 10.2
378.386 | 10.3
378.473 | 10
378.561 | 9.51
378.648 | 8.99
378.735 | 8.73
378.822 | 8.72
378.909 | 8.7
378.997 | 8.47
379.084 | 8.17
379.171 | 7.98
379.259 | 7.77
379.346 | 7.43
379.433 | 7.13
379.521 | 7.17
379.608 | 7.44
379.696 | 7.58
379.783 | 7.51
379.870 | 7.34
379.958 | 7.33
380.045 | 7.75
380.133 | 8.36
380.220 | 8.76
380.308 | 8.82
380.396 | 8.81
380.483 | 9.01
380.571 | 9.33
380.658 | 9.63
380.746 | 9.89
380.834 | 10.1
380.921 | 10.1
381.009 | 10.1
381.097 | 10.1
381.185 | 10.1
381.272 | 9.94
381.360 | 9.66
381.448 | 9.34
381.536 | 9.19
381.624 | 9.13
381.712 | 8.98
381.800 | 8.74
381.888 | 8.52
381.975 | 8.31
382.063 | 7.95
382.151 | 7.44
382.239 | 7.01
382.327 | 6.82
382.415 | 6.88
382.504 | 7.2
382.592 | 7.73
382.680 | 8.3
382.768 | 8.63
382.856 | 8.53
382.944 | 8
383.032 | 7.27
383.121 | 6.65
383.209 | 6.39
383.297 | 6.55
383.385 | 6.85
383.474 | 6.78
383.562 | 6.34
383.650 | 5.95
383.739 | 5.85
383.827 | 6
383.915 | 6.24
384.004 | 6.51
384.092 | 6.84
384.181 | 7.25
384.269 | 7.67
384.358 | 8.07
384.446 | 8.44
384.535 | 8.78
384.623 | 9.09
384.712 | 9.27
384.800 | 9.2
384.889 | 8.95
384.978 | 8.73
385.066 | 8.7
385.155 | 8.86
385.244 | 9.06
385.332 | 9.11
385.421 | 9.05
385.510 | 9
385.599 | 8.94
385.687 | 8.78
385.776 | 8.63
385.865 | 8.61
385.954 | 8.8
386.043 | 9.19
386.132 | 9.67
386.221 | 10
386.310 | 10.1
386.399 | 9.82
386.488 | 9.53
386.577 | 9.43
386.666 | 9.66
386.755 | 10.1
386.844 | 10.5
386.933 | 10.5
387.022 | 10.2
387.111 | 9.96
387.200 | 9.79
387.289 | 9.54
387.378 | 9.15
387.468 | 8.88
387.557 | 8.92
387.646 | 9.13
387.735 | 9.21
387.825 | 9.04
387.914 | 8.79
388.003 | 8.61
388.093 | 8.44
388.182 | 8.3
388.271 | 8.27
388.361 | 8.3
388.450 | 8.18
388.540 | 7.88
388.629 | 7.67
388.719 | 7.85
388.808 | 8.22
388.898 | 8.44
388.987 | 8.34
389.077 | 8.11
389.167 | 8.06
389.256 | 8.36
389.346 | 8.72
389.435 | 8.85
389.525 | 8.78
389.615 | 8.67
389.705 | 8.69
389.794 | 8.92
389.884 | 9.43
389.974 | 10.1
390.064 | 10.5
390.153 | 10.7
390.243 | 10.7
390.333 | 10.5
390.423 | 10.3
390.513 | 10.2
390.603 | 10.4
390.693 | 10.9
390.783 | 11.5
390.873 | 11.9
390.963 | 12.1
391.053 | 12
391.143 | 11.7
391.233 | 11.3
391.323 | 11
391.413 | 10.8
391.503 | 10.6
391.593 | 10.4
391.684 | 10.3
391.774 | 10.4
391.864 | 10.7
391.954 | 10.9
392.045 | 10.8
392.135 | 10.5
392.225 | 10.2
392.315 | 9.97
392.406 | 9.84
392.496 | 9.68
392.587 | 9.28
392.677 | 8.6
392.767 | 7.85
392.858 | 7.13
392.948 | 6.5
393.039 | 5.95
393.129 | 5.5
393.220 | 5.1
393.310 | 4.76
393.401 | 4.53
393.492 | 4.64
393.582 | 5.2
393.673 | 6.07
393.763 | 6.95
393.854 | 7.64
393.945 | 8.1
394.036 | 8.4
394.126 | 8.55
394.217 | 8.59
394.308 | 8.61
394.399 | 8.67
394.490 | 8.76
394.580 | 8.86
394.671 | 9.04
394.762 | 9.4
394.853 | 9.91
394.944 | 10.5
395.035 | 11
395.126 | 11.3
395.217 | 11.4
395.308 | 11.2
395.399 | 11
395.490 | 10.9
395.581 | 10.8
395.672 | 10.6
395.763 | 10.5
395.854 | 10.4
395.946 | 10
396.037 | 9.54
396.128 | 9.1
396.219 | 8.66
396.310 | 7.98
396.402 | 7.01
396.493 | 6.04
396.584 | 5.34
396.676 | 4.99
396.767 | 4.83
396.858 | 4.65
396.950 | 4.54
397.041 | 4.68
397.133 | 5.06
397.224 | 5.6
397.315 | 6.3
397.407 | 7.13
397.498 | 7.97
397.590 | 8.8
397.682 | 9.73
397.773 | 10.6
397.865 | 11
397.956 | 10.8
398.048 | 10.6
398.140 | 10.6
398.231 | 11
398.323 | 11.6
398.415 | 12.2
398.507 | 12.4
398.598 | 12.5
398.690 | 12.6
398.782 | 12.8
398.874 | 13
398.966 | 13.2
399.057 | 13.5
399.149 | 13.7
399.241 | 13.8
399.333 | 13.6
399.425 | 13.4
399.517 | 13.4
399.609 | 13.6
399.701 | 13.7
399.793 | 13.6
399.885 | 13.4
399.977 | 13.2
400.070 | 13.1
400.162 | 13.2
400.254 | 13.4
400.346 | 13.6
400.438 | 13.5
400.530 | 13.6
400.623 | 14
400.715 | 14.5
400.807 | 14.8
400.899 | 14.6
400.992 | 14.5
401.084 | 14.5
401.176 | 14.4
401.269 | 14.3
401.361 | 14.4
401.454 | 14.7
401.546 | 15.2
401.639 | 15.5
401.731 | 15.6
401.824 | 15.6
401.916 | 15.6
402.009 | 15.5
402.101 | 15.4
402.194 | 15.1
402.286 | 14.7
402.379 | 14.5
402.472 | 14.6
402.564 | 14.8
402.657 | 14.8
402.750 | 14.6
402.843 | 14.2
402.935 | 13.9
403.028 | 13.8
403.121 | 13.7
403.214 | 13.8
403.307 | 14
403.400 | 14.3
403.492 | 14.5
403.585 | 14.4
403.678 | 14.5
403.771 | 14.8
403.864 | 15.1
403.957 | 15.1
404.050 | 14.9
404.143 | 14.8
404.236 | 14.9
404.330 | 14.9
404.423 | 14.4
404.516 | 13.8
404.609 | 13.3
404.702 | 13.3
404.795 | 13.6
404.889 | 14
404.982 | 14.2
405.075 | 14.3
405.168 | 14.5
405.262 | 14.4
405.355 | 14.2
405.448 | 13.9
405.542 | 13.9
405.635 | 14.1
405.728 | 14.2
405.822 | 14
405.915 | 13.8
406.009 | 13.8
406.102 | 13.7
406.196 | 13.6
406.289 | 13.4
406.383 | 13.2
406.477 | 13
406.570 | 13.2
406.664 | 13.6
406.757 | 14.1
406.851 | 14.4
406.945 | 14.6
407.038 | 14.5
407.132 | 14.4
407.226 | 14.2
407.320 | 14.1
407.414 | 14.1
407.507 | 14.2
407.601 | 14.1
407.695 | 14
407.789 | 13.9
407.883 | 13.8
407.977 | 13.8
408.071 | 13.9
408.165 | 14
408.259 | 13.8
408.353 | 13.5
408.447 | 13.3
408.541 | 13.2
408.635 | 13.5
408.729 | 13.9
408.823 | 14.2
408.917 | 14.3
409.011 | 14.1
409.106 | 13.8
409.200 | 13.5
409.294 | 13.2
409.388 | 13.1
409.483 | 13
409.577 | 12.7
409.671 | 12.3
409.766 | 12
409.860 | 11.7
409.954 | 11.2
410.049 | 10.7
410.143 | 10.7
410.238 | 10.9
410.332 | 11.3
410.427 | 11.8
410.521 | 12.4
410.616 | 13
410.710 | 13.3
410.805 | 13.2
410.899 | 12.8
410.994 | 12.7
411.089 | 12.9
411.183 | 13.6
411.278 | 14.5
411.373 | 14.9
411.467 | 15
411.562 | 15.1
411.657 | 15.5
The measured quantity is 1.7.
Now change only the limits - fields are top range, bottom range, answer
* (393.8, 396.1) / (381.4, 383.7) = 1.35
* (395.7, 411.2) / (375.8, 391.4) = 1.61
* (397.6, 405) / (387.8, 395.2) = 1.60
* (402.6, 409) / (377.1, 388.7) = 1.84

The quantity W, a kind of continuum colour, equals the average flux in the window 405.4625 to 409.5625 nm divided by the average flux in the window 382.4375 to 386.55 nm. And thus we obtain 1.7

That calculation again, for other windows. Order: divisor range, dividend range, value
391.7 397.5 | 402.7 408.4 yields 1.72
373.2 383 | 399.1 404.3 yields 1.74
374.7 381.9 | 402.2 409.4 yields 1.65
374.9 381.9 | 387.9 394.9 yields 1.04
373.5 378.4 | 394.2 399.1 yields 1.17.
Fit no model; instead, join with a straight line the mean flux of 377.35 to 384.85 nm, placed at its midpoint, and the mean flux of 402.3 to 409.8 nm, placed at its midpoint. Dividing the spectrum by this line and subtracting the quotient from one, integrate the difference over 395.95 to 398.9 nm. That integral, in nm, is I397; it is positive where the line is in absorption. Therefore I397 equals 0.81 nm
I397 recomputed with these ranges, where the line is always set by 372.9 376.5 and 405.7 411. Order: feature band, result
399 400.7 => -0.23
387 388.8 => 0.20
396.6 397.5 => 0.47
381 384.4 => 0.47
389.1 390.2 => 0.11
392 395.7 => 0.79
